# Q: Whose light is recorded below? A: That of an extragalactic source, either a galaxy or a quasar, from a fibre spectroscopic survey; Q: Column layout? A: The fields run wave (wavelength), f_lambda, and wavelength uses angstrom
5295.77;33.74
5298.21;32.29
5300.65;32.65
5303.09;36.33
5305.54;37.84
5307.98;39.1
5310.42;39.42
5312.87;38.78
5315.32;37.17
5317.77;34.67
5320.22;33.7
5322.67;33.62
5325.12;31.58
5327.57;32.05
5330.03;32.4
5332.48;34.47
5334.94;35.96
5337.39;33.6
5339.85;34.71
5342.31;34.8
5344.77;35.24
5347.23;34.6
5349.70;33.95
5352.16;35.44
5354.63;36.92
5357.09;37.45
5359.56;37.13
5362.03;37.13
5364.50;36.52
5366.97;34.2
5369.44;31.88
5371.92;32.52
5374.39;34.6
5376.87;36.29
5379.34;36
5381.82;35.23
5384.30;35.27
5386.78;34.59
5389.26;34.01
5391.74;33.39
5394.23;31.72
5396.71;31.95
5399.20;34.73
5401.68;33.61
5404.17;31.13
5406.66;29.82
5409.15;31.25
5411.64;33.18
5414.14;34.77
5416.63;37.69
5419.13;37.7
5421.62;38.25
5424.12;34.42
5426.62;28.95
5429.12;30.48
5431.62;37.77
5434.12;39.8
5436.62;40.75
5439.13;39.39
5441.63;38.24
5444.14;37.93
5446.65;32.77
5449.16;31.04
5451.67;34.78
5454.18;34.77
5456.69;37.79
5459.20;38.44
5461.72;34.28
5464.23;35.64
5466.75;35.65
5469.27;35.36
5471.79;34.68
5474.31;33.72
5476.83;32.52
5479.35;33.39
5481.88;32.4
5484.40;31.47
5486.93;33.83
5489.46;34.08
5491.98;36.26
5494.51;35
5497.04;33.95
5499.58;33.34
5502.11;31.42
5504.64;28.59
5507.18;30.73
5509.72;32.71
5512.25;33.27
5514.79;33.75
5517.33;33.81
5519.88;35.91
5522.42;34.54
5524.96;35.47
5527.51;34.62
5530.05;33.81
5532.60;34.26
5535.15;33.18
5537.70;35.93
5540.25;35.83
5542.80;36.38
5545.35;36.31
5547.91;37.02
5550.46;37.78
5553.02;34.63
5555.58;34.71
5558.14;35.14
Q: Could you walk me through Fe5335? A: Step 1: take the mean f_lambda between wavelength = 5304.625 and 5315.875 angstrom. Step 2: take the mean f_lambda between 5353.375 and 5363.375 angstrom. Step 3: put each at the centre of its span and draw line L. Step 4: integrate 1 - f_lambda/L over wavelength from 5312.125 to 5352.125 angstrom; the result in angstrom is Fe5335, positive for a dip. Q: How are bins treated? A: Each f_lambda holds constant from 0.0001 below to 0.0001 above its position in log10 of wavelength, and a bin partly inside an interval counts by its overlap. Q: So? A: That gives 3.7 angstrom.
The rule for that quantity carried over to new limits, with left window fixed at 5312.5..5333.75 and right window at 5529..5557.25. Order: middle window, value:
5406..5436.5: -0.1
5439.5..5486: 0.2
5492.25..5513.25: 1.6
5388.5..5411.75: 1.4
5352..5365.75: -1.0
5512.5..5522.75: 0.3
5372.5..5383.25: -0.3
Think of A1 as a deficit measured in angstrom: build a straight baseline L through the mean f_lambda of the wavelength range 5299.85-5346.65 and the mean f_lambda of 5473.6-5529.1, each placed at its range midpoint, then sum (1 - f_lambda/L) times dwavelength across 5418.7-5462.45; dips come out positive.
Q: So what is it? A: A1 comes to -2.5 angstrom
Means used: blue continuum 35.2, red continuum 33.4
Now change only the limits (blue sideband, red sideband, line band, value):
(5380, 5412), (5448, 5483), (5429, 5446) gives -2.0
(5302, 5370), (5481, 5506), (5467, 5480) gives -0.3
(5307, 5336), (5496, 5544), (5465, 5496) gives 0.0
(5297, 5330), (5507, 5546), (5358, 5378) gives 0.0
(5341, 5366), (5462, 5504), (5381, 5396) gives 0.6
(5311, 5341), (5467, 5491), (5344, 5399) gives -0.9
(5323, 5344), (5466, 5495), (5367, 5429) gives 0.0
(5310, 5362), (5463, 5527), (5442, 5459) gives -0.6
